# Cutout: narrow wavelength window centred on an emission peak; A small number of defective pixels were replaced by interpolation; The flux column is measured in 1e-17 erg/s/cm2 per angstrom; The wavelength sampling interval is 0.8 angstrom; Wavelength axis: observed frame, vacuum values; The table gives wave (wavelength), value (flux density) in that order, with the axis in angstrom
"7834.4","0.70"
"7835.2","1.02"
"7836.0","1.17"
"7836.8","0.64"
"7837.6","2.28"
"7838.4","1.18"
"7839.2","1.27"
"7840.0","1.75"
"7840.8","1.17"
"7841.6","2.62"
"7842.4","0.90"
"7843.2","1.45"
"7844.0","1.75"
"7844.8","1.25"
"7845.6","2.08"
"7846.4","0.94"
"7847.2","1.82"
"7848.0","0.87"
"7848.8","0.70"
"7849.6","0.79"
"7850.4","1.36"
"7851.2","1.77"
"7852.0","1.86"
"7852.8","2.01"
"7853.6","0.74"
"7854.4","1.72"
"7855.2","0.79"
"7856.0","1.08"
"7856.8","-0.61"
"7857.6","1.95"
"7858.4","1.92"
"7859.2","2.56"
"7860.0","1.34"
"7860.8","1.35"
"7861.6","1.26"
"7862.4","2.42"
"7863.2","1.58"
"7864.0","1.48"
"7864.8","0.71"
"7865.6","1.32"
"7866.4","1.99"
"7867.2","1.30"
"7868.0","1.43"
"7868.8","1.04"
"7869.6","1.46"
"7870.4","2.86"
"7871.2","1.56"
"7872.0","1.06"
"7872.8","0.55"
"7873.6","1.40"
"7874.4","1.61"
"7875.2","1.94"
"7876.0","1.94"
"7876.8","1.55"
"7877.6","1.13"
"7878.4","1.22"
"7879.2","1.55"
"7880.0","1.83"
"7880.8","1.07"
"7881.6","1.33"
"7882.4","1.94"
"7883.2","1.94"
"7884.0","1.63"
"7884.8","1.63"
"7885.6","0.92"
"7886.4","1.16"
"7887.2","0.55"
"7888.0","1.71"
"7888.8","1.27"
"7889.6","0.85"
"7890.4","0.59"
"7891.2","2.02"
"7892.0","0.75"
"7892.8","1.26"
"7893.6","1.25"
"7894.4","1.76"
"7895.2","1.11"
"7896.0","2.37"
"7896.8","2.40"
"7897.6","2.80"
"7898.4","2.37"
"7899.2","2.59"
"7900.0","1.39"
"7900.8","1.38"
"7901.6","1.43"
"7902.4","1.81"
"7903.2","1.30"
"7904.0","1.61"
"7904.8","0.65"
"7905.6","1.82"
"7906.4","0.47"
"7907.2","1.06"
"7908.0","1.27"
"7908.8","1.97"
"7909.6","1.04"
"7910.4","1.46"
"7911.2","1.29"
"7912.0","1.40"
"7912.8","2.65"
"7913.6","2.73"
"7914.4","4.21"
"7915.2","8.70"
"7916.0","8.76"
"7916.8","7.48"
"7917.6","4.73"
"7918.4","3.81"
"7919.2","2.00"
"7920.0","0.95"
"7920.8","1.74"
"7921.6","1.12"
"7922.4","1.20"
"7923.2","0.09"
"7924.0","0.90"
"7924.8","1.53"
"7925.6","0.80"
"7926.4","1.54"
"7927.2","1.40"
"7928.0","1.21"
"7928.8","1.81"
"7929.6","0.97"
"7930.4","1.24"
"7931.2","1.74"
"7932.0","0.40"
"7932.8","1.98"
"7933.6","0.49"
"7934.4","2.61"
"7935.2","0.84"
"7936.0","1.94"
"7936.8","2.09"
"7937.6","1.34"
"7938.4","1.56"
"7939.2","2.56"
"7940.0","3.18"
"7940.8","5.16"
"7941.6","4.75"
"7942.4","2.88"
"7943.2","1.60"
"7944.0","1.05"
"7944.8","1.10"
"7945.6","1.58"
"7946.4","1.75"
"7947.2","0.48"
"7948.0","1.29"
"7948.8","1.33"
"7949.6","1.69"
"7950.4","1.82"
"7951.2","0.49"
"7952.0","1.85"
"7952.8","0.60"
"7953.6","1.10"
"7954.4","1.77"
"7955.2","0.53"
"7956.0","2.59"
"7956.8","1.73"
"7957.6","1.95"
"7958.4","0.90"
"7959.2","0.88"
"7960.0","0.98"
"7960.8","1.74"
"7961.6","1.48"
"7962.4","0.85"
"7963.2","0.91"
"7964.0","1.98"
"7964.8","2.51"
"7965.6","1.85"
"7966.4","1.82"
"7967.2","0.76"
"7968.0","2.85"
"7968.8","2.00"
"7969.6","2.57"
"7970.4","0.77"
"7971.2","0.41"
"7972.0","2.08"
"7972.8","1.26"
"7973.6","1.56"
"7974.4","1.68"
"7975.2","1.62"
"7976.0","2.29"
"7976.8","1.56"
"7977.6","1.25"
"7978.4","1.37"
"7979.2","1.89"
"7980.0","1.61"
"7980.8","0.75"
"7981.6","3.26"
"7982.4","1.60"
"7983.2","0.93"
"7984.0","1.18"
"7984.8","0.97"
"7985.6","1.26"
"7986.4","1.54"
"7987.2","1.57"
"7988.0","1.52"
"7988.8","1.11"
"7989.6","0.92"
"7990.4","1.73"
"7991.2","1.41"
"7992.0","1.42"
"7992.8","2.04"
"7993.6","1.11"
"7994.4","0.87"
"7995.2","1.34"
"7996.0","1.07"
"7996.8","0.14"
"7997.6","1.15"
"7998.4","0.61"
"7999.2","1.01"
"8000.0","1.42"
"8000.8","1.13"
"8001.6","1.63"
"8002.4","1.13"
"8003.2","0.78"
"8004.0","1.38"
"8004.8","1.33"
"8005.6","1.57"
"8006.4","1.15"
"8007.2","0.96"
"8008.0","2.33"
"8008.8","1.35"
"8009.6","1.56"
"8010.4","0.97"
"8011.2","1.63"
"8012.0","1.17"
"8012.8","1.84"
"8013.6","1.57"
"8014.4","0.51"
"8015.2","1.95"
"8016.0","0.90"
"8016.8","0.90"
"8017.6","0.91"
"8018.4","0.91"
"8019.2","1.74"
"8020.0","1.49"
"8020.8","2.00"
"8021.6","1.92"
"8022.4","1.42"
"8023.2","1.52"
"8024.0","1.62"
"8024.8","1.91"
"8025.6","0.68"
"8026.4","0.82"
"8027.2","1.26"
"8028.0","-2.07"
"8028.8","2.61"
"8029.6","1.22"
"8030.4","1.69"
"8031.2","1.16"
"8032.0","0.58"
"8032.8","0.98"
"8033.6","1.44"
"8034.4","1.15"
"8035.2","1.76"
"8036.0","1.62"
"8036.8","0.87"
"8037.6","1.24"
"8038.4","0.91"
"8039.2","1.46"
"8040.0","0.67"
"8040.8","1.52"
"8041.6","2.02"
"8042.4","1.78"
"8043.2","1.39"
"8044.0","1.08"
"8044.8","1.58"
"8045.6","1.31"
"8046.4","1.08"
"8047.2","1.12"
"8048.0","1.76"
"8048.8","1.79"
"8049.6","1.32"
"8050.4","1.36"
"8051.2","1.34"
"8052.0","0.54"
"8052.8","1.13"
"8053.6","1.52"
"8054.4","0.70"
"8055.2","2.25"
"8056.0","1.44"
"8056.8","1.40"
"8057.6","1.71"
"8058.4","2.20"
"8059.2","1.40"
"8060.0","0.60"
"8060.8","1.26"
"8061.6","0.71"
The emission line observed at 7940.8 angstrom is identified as [N II] 6583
